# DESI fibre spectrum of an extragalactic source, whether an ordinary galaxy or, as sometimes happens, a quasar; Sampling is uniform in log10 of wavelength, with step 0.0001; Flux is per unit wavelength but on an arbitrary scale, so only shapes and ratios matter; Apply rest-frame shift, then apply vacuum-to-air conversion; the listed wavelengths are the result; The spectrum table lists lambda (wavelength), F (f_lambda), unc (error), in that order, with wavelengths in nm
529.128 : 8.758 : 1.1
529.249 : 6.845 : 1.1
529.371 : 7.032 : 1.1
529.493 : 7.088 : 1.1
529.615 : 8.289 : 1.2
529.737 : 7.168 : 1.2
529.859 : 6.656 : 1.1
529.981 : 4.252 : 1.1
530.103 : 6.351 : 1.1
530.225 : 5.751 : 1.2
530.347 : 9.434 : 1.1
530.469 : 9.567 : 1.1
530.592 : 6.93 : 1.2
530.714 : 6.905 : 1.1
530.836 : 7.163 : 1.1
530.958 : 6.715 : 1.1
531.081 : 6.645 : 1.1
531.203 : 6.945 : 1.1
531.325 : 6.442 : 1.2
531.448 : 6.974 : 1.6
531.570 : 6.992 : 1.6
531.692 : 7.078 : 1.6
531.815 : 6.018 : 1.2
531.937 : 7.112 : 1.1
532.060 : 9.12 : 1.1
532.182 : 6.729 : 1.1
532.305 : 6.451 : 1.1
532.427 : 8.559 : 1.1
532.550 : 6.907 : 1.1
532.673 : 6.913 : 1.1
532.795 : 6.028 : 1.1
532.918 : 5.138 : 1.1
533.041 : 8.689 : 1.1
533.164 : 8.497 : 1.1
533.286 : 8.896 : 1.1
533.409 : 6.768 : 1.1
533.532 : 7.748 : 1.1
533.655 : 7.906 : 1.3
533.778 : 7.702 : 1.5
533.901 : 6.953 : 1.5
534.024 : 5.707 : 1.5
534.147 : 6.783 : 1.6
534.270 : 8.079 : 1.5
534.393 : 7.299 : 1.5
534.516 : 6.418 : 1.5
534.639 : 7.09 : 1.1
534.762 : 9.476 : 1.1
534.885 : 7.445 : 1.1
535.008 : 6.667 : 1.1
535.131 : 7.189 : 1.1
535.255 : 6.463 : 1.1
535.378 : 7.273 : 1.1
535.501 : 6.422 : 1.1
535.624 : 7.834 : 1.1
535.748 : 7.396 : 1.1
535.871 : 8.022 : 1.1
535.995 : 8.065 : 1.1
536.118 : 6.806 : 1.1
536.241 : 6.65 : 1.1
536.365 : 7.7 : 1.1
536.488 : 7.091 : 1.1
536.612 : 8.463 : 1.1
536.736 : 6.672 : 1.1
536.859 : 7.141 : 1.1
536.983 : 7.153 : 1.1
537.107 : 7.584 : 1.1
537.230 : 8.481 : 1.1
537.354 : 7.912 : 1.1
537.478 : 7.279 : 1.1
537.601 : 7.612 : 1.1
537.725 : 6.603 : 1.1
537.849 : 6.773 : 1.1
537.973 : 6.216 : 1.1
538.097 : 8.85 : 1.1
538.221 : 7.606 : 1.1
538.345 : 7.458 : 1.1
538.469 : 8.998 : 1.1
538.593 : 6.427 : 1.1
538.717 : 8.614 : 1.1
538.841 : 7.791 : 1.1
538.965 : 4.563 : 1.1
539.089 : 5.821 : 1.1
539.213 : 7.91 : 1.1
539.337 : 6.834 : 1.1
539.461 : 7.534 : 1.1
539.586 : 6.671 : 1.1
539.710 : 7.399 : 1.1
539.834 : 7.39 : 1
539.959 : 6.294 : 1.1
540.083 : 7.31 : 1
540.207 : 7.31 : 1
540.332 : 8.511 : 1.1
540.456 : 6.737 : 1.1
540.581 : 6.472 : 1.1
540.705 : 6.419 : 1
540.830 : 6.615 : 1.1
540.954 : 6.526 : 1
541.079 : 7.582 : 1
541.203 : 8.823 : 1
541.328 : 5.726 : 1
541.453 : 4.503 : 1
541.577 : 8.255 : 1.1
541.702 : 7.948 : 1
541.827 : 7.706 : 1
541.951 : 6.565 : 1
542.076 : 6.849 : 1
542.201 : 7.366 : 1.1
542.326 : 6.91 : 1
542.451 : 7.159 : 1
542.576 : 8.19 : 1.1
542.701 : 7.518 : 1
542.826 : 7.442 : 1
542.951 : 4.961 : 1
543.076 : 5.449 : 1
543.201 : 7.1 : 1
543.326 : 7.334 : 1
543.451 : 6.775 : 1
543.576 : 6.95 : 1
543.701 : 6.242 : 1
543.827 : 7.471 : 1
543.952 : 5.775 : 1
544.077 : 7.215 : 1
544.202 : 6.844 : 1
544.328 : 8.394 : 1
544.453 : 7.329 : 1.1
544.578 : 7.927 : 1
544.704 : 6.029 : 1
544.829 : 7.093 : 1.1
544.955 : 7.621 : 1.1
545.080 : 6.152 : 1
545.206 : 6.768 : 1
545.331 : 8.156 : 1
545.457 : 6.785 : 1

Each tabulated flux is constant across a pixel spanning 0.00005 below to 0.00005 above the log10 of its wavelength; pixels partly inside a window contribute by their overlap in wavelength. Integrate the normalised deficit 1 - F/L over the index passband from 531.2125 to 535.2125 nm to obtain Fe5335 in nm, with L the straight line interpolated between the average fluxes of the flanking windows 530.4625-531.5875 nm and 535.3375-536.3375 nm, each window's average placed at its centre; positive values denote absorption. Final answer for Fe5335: -0.05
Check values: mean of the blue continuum 7.01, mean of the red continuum 7.32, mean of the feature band 7.24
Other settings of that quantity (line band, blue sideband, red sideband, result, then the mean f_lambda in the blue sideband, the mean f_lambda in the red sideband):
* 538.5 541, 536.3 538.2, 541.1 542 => 0.09 nm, 7.43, 7.11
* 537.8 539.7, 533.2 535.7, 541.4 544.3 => -0.03 nm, 7.32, 6.92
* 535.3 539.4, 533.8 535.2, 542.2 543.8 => -0.14 nm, 7.2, 6.87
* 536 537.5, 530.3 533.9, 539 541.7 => -0.06 nm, 7.33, 6.98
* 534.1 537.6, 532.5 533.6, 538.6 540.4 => -0.09 nm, 7.29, 7.12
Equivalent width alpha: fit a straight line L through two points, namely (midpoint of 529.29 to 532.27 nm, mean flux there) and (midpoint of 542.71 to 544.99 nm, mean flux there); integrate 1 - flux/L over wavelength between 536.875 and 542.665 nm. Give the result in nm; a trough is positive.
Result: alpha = -0.22 nm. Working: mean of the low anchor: 7.05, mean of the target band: 7.2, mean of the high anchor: 6.89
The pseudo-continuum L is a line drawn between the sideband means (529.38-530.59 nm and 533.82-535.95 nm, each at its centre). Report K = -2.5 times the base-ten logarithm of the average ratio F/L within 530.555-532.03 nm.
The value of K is 0.05 mag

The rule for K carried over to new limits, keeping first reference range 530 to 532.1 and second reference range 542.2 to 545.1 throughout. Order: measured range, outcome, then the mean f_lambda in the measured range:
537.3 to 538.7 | -0.06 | 7.46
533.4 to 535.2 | -0.03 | 7.29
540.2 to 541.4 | -0.01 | 7.04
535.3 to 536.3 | -0.04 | 7.3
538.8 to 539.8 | 0.03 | 6.81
